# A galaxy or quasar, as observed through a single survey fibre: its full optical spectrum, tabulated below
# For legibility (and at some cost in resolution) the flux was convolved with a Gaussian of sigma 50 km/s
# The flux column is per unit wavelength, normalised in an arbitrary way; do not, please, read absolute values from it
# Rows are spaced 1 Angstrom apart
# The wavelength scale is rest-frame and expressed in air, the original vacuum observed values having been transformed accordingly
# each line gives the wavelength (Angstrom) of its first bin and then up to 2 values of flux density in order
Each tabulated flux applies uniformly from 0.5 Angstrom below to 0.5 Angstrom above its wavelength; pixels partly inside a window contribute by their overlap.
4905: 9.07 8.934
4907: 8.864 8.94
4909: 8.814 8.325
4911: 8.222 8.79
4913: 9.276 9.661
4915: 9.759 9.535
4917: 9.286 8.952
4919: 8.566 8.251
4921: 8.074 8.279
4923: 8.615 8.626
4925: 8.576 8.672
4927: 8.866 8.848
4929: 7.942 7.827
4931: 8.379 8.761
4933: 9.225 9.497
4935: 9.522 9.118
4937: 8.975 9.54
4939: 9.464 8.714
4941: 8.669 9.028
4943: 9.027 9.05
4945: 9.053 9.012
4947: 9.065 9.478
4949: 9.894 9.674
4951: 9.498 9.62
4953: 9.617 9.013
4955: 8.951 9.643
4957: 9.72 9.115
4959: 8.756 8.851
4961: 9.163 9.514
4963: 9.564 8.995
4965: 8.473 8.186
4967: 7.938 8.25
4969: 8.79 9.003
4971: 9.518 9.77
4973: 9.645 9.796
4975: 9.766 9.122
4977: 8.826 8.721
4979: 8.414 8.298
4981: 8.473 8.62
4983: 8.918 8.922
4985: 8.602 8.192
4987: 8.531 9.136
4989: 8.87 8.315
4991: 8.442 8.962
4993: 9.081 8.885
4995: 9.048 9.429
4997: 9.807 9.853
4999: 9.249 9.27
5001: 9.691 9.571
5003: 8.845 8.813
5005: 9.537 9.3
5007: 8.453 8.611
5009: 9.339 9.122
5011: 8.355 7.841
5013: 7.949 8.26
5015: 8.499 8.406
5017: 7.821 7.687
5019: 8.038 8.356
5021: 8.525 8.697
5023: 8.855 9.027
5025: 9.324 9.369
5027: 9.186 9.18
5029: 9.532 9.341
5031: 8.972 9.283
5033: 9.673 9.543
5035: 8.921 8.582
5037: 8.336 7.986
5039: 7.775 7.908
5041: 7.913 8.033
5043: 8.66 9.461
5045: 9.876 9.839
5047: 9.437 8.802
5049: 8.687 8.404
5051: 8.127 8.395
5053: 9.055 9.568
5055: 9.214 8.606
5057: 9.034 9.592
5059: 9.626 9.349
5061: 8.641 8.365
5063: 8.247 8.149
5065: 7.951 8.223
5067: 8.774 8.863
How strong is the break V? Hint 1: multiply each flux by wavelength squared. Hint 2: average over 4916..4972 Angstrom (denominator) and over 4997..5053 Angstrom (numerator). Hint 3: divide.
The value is 1.0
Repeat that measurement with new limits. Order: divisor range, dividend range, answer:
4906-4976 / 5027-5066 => 1.02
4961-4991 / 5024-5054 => 1.03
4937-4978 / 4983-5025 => 0.98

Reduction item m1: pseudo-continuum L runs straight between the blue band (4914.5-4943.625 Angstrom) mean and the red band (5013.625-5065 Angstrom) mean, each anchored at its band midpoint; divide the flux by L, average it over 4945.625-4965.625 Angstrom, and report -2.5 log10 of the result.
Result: -0.05 mag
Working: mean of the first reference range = 8.85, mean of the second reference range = 8.78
